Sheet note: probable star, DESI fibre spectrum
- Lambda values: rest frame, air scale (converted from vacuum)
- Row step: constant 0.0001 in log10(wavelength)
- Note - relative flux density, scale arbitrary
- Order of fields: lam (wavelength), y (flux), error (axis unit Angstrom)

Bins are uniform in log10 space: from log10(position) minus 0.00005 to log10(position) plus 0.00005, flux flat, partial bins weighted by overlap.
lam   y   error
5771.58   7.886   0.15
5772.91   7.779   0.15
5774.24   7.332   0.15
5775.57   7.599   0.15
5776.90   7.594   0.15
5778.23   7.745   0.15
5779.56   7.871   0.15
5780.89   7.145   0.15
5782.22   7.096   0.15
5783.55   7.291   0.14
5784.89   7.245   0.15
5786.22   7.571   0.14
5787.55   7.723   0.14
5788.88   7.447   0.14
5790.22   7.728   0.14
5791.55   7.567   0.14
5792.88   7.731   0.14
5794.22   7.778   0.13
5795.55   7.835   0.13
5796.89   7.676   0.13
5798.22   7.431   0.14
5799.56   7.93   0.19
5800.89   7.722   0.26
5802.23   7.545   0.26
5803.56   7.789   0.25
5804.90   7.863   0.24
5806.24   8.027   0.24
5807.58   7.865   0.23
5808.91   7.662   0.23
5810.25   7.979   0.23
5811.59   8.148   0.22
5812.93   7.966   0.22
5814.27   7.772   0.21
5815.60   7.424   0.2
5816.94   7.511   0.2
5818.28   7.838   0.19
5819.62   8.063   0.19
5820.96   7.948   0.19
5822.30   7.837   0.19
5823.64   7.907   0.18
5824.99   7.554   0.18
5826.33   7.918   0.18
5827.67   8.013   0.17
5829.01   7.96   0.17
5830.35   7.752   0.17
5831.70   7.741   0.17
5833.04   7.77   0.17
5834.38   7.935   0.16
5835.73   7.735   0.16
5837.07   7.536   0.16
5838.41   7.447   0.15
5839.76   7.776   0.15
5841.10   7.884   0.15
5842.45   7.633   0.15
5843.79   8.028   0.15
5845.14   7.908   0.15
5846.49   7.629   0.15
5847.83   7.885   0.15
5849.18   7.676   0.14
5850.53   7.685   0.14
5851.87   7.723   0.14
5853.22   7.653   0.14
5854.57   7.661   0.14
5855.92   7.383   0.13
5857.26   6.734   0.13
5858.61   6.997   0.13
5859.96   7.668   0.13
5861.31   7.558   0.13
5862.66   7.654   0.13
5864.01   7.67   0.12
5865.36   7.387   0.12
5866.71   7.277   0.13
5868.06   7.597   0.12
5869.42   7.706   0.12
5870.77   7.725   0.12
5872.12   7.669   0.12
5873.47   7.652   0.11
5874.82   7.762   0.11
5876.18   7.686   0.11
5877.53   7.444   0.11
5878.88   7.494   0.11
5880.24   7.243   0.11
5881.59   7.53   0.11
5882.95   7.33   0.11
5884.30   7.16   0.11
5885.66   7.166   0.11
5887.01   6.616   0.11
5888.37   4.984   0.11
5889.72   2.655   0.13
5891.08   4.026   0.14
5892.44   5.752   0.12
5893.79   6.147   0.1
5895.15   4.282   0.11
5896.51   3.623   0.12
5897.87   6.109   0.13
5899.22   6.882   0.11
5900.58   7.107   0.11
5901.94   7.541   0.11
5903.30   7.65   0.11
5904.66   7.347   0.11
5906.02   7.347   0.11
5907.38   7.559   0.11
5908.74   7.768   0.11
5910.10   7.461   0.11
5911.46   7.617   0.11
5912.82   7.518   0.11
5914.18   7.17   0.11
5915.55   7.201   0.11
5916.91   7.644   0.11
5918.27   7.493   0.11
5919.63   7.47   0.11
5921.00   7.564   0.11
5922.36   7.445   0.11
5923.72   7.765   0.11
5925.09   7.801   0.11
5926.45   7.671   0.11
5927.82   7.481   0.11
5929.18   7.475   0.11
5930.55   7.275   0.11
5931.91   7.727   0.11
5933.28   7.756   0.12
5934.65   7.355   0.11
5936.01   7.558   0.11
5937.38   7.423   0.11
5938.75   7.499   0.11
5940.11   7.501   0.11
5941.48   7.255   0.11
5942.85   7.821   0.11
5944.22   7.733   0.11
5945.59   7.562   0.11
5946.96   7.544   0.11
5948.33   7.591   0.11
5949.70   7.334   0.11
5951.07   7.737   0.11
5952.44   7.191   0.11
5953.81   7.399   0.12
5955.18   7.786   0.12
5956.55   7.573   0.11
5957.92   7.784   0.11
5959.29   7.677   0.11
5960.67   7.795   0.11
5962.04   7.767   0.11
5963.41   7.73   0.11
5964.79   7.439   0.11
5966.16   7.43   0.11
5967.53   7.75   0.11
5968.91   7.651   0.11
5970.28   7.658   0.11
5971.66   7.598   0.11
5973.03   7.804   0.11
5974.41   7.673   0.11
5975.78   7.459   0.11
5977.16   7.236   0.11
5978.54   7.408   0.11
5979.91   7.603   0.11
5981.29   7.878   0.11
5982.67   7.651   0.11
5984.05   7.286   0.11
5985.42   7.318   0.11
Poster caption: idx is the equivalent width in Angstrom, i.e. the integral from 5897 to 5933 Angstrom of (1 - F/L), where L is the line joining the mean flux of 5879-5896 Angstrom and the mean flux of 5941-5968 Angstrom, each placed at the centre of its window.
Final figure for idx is -4.3 Angstrom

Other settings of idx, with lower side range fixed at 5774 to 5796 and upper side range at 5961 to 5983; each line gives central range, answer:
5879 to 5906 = 4.8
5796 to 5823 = -0.9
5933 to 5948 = 0.1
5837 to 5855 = -0.4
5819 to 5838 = -0.7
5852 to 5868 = 0.3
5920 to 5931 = 0.0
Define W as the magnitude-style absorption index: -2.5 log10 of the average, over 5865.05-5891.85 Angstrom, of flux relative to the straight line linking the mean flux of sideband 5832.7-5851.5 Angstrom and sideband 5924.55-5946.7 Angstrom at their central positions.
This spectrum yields 0.12 mag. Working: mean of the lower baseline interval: 7.75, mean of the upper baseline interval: 7.55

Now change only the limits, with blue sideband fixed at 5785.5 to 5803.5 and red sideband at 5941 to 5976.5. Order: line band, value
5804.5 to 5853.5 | -0.02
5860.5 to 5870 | 0.01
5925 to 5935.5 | 0.01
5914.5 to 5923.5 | 0.02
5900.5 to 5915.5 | 0.02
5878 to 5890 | 0.16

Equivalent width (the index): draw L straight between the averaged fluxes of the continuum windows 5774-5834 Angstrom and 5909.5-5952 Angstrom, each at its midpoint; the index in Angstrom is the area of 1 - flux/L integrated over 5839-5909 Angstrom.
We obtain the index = 5.0 Angstrom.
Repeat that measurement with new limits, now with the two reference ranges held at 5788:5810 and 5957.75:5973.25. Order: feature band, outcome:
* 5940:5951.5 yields 0.16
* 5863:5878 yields 0.20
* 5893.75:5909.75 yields 2.16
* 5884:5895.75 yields 3.55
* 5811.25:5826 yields -0.17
